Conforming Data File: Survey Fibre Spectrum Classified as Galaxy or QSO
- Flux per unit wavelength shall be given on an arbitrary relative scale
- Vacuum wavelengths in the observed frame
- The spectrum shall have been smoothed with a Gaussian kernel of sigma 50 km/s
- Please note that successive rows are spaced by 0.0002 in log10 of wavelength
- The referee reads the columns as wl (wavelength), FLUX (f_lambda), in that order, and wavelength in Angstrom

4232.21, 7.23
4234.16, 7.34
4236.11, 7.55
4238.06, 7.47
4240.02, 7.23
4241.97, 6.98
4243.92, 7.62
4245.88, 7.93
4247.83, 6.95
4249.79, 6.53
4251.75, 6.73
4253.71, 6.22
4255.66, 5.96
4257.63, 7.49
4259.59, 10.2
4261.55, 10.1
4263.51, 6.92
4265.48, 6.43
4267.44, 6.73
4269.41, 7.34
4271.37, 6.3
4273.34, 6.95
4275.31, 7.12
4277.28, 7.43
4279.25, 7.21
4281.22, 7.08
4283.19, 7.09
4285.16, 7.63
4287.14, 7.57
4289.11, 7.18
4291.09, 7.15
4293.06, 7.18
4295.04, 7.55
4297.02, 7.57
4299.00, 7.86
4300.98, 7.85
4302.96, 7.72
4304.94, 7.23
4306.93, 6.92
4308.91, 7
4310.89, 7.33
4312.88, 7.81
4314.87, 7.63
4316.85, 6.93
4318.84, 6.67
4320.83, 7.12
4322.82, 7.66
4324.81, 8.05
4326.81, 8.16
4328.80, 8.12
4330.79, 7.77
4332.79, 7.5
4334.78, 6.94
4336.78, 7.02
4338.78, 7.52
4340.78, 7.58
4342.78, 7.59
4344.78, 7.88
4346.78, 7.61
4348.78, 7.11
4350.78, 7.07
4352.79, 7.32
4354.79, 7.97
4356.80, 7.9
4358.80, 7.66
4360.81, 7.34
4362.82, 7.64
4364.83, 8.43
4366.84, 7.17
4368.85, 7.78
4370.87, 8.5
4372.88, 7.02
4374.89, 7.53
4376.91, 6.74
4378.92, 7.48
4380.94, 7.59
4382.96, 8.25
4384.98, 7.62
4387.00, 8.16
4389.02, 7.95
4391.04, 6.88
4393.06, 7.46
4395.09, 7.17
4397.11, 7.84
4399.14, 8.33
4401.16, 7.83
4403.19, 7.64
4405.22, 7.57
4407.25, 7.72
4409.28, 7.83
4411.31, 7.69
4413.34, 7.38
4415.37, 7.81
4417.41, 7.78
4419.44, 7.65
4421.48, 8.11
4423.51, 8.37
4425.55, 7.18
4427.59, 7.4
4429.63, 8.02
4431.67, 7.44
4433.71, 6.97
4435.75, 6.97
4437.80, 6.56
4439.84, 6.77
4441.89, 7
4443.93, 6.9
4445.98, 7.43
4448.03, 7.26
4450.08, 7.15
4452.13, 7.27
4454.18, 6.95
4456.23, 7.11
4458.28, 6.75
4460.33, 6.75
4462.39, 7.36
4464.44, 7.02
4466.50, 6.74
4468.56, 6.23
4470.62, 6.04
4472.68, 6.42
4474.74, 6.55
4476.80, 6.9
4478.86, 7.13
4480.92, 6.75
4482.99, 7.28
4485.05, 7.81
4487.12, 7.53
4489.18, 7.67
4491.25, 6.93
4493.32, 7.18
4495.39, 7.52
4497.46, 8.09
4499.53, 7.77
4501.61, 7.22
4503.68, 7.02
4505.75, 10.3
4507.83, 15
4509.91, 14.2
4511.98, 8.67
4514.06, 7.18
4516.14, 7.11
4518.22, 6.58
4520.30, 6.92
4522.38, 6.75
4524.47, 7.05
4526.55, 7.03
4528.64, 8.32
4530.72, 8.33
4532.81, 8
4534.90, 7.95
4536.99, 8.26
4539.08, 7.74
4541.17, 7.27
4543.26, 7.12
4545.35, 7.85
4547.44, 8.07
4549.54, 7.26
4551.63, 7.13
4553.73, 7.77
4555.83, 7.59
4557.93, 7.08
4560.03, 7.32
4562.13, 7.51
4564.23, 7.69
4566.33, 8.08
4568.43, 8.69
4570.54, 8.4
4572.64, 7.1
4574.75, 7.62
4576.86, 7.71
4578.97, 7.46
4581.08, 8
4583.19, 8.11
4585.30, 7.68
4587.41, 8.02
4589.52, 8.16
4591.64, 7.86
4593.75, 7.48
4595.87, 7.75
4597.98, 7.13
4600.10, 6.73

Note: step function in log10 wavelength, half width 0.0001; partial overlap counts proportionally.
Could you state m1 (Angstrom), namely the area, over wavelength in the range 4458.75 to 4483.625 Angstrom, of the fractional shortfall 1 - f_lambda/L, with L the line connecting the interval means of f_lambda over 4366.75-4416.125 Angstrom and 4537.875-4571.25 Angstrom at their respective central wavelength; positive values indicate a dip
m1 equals 2.9 Angstrom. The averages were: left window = 7.65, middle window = 6.75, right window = 7.66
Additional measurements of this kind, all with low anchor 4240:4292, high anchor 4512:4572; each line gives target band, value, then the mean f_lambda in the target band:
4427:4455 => 1.2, 7.15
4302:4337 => -0.5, 7.43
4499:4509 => -2.7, 9.6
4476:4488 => 0.5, 7.24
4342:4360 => -0.5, 7.57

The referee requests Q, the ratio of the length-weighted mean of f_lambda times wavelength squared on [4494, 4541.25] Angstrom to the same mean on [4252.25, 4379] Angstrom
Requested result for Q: 1.22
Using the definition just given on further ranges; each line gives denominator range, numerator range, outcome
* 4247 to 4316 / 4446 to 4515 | 1.15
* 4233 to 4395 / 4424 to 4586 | 1.11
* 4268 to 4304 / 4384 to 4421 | 1.11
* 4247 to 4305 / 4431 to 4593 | 1.16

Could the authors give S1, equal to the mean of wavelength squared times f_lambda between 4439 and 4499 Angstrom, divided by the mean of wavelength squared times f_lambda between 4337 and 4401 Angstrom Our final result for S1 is 0.97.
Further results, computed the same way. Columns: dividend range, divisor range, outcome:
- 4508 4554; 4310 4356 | 1.16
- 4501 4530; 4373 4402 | 1.19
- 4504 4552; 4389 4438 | 1.14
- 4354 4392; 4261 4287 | 1.11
